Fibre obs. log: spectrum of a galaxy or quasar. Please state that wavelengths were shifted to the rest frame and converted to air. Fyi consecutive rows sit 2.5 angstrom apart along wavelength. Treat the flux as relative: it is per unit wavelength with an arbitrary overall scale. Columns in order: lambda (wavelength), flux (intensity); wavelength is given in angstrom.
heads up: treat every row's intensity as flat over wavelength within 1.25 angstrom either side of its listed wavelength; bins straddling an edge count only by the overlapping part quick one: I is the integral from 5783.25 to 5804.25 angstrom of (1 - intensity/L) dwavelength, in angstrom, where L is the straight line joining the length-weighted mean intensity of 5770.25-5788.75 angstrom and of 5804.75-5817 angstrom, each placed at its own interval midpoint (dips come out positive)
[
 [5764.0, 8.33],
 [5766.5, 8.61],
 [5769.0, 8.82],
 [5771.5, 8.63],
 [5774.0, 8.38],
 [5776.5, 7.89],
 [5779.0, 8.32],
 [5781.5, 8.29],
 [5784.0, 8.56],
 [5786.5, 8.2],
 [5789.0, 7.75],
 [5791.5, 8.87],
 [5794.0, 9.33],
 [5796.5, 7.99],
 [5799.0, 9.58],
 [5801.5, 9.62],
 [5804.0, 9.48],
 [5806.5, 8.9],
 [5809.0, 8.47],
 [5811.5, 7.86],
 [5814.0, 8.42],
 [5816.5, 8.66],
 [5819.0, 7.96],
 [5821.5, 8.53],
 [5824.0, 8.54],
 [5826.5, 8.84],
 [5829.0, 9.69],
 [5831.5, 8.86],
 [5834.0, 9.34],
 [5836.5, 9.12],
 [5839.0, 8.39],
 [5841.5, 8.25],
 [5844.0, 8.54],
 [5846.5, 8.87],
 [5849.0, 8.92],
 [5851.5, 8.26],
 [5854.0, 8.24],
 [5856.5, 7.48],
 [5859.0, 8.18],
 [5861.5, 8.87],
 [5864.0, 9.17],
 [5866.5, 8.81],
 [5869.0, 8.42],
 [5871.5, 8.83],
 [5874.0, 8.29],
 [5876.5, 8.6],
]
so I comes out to -1.0 angstrom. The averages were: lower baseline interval 8.29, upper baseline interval 8.49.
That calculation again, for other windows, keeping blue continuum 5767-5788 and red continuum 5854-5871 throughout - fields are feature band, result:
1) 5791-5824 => -1.2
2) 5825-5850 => -1.2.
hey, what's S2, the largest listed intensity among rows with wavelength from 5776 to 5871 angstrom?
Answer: 9.69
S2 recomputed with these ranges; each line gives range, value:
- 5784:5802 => 9.62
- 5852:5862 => 8.87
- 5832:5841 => 9.34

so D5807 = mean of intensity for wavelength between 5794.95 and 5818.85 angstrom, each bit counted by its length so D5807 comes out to 8.74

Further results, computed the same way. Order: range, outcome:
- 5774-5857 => 8.61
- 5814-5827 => 8.48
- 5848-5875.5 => 8.49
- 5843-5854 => 8.6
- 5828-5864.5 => 8.66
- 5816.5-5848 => 8.74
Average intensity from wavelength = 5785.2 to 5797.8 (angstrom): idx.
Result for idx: 8.43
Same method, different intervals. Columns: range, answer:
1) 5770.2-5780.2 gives 8.31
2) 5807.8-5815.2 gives 8.25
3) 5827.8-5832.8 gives 9.27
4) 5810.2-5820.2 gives 8.23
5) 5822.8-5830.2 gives 9.02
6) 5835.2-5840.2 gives 8.76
